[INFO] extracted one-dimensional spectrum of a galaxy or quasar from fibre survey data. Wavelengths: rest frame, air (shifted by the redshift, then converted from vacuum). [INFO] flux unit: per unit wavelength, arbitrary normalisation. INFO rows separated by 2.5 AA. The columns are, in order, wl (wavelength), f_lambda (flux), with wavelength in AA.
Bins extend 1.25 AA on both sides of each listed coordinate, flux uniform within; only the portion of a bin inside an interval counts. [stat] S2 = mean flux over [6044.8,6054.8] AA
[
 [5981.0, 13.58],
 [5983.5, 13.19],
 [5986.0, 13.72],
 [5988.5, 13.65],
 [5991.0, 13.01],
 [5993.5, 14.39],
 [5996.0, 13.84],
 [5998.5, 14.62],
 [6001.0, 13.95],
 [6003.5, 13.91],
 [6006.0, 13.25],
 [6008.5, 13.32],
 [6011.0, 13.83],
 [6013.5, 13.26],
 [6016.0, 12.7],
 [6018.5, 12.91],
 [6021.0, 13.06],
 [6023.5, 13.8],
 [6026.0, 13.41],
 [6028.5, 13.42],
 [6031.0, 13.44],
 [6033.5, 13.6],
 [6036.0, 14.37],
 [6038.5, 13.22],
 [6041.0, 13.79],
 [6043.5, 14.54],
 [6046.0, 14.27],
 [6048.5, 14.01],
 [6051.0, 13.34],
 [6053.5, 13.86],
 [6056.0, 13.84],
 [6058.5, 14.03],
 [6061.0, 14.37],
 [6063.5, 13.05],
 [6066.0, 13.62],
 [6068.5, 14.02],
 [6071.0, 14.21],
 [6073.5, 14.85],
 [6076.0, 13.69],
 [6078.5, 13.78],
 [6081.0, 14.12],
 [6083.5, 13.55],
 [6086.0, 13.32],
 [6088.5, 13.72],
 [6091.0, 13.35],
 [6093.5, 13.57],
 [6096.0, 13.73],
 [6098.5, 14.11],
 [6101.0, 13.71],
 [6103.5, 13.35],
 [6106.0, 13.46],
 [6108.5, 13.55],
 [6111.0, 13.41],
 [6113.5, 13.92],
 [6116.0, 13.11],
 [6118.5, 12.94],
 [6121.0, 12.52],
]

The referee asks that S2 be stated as 13.9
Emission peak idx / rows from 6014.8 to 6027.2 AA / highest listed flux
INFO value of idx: 13.8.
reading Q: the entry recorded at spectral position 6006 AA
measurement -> 13.25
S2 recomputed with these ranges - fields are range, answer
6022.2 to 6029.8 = 13.5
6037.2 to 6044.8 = 13.9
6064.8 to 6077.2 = 14.1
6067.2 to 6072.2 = 14.1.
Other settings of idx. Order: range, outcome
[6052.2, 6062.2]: 14.37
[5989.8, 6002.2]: 14.62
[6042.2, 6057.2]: 14.54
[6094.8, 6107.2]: 14.11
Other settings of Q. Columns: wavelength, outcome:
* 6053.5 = 13.86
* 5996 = 13.84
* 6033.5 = 13.6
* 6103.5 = 13.35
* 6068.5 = 14.02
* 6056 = 13.84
